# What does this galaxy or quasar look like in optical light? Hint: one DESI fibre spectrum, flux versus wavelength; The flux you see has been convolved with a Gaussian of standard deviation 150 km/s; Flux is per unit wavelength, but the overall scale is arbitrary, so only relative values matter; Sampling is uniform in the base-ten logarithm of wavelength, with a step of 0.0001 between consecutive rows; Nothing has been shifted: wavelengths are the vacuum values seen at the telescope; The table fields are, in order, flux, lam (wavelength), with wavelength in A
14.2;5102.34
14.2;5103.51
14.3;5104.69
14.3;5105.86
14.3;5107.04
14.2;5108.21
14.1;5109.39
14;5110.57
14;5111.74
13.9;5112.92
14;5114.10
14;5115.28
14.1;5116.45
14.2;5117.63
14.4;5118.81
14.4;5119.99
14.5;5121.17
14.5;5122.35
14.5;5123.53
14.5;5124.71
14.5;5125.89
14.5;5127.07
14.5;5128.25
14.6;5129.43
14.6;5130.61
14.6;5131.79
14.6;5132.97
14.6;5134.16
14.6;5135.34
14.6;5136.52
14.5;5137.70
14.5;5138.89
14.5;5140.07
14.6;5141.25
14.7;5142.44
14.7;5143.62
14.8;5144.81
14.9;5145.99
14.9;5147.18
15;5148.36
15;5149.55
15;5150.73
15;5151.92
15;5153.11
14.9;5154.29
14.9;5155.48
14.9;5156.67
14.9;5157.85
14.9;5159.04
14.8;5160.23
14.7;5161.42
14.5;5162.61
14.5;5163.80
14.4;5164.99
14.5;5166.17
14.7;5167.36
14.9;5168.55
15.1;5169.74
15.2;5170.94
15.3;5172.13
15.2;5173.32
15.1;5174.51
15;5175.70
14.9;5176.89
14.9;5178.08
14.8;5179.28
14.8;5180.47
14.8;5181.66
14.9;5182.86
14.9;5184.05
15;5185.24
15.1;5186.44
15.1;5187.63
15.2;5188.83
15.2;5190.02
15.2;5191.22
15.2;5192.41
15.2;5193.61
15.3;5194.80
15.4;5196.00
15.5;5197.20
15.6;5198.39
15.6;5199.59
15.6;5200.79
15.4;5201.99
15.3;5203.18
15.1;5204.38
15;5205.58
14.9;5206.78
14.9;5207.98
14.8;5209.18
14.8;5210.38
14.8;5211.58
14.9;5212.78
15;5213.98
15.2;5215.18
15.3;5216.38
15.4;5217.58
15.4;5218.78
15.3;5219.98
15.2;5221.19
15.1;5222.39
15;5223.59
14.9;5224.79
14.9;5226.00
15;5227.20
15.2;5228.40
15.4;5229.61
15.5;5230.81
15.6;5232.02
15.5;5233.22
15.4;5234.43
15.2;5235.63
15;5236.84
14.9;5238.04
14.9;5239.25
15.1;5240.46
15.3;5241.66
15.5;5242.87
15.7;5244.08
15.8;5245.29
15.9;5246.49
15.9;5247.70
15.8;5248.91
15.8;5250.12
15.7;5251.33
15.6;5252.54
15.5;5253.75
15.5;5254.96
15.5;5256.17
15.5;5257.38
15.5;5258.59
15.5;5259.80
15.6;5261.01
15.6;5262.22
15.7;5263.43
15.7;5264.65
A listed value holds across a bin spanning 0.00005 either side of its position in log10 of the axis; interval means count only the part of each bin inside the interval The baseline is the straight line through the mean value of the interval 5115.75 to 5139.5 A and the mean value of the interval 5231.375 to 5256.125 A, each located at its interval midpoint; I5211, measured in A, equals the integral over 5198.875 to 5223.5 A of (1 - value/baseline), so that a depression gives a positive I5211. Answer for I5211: 0.1 A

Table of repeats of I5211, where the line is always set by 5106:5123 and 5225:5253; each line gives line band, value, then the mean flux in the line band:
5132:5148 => -0.2 A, 14.7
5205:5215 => 0.1 A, 14.9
